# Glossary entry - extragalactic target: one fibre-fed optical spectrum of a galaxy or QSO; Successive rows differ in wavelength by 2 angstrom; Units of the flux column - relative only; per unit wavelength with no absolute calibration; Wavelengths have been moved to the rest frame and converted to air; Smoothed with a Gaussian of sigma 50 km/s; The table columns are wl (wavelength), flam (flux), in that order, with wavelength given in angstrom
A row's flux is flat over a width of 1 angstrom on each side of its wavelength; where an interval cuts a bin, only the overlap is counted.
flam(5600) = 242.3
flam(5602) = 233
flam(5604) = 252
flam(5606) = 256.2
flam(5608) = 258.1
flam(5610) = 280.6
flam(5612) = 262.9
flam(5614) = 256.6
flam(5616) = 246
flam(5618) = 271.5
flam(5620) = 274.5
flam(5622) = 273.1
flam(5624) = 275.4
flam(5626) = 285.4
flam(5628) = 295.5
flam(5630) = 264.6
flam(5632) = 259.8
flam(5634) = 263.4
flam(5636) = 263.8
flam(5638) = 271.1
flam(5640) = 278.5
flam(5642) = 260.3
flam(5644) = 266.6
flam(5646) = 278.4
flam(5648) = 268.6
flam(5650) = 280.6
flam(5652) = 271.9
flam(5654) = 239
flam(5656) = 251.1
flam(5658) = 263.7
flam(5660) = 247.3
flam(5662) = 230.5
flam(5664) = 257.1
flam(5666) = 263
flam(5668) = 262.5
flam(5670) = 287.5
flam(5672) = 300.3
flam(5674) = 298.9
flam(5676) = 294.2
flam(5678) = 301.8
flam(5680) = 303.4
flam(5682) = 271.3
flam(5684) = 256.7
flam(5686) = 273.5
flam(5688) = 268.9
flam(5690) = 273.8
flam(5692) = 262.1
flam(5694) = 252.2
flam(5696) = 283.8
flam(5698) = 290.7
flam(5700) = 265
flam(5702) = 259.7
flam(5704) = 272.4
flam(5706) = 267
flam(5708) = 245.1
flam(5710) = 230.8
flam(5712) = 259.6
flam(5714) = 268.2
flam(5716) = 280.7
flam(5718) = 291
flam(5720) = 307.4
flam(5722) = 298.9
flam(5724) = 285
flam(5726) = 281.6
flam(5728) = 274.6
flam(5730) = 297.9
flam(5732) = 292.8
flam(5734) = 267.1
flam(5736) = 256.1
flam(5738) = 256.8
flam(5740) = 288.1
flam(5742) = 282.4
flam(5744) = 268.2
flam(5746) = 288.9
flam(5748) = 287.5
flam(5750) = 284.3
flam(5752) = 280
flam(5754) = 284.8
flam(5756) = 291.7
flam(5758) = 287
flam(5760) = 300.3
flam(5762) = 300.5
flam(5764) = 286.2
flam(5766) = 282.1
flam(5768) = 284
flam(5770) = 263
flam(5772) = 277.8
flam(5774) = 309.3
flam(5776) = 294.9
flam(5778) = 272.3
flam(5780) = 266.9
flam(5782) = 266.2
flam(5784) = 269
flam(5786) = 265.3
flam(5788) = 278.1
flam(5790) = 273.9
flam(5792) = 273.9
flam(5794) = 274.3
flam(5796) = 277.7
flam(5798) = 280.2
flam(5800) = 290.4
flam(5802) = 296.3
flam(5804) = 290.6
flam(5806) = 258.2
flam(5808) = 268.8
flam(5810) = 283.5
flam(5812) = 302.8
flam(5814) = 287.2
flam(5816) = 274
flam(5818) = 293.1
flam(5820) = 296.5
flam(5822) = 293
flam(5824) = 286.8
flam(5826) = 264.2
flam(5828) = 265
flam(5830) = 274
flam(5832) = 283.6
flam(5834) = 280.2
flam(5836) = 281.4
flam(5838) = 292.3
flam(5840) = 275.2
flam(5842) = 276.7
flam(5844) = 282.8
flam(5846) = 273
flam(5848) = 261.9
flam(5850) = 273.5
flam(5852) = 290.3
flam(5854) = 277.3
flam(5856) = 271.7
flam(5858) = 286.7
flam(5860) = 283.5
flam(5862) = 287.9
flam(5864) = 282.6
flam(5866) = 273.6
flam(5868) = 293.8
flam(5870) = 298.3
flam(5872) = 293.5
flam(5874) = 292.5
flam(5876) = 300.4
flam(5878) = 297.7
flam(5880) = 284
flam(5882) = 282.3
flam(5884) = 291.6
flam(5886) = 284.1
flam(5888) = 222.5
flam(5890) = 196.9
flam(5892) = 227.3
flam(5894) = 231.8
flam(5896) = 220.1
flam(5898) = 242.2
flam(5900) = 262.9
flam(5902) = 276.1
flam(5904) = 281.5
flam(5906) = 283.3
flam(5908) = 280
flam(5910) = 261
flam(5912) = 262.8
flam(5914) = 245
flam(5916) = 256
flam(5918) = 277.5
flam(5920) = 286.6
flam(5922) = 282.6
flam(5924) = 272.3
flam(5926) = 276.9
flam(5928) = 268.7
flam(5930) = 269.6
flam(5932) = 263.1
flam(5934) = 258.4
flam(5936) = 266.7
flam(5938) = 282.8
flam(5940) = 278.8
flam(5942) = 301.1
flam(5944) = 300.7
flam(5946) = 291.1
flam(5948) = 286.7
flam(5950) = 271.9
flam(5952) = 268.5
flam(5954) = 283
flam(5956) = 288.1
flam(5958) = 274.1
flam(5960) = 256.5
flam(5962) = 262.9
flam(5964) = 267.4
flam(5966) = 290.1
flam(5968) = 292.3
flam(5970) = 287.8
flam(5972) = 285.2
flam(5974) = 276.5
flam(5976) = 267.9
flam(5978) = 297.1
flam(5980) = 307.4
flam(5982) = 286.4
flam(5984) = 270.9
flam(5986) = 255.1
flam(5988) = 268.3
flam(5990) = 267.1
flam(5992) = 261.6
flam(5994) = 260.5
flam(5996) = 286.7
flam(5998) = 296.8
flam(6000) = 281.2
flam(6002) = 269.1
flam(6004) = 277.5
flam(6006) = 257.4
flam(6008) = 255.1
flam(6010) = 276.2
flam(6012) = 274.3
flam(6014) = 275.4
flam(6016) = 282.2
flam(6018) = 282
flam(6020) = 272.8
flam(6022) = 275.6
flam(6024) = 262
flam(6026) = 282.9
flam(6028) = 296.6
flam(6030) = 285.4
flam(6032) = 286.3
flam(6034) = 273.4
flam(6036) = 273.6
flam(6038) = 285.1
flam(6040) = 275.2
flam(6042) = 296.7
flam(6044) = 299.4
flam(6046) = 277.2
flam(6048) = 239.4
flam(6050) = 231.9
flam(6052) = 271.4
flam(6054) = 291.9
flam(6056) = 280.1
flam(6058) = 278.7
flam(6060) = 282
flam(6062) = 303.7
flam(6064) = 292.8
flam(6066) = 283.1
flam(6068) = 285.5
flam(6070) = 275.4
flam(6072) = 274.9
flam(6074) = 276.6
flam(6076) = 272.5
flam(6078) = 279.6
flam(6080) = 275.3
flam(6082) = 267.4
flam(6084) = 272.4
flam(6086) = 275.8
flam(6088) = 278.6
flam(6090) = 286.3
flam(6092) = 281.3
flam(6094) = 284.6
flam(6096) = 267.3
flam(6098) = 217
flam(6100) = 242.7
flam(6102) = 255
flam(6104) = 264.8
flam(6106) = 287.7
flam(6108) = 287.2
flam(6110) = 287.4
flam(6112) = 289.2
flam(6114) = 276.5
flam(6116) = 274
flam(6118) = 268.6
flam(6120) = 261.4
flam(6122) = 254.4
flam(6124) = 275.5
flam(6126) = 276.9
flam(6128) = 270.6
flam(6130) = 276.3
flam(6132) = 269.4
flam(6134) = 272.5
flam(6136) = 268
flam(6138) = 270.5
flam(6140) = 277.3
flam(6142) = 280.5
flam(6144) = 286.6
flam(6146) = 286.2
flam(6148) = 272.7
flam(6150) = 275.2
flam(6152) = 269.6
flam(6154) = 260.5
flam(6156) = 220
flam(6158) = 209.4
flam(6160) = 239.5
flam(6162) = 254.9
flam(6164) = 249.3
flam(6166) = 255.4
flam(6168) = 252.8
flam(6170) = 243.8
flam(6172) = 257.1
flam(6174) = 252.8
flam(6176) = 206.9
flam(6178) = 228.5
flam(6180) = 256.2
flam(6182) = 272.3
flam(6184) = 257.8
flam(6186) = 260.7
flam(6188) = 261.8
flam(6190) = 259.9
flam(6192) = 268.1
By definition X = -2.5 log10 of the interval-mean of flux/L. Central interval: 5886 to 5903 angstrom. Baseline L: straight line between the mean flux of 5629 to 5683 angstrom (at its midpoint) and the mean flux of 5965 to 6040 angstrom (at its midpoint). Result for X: 0.160 mag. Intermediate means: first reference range 270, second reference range 278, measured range 238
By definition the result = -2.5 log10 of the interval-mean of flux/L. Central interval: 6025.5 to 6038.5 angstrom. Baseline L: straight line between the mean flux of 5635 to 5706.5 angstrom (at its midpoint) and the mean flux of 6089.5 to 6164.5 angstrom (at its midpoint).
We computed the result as -0.061 mag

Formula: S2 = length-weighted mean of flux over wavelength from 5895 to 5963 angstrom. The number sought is 272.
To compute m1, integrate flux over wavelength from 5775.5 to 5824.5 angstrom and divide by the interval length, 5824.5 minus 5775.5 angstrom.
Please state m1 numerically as 280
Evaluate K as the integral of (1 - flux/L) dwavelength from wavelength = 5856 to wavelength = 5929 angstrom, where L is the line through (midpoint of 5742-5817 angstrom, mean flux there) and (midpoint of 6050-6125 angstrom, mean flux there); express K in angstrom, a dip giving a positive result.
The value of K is 2.2 angstrom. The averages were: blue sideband 282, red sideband 275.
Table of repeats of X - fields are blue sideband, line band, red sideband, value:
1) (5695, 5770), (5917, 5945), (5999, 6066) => 0.00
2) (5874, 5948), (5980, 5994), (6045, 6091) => 0.01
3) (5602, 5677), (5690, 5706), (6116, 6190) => -0.01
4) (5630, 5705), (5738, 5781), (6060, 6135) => -0.05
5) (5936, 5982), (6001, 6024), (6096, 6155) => 0.03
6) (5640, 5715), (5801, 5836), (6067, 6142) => -0.05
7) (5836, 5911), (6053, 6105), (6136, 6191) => -0.05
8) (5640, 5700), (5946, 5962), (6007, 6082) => 0.00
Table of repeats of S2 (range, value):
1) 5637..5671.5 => 264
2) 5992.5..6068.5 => 278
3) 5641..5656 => 265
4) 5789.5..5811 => 279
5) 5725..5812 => 281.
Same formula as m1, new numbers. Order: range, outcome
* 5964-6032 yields 278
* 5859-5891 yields 279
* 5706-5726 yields 274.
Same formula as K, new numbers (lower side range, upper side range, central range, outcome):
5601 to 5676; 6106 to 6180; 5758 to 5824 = -4.19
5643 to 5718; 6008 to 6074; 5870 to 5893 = 0.24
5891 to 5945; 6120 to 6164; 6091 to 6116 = -0.48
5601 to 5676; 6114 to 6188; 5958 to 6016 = -2.90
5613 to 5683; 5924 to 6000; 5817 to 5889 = -1.73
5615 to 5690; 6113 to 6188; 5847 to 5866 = -0.89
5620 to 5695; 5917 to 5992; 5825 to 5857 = -0.15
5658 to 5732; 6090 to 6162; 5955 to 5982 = -1.14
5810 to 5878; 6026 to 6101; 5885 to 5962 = 3.86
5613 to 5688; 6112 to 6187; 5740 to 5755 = -0.79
